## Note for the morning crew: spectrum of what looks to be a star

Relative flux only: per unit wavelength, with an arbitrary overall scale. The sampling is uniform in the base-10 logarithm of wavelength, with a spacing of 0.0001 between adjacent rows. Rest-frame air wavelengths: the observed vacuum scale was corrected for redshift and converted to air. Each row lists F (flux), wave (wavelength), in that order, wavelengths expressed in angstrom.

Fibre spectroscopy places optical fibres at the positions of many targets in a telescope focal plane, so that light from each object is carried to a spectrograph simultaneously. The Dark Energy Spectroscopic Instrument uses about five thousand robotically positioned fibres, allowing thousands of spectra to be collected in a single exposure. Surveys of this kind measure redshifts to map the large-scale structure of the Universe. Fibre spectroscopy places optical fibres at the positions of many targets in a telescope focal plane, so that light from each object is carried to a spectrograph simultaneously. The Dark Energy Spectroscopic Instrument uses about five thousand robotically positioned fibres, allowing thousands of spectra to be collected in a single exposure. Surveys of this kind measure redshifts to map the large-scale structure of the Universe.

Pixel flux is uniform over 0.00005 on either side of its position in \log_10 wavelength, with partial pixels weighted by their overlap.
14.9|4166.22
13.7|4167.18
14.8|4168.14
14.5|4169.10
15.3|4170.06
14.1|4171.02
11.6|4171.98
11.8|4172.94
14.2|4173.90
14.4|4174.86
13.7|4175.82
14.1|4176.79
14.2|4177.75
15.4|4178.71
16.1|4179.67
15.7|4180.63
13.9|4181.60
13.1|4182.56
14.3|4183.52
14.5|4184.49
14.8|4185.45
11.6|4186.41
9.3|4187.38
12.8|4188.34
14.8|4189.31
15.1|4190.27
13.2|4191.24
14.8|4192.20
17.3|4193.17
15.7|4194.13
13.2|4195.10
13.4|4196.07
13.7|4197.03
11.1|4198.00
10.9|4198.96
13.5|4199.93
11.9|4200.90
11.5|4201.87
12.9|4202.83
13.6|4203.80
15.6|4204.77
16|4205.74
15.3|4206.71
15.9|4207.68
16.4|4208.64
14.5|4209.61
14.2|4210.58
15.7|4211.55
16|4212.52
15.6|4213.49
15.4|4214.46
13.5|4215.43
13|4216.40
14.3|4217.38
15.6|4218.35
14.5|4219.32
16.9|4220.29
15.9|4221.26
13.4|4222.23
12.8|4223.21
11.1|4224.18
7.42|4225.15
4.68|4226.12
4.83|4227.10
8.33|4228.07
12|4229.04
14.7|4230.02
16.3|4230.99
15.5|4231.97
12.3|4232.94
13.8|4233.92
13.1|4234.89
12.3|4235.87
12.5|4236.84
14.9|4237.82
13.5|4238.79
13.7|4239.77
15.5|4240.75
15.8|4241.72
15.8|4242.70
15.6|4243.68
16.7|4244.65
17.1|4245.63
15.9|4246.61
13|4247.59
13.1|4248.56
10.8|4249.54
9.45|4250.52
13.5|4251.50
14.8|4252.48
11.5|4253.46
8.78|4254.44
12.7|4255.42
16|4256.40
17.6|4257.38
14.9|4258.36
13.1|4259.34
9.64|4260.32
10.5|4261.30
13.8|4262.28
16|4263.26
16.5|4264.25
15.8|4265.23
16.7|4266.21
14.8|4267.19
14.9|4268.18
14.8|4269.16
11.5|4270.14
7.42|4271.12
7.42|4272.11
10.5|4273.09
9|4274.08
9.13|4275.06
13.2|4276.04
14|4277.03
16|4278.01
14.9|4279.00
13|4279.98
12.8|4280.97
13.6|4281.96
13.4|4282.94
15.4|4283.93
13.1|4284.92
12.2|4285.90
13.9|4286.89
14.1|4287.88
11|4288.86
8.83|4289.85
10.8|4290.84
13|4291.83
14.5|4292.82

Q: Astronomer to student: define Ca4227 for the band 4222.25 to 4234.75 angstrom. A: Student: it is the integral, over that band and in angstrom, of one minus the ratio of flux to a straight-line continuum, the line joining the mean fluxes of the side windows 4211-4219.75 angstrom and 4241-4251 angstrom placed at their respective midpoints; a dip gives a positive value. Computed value 2.85 angstrom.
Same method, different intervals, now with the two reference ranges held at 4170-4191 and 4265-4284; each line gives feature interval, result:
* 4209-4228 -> 0.5 angstrom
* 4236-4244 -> -0.8 angstrom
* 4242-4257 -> -0.7 angstrom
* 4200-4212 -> -0.8 angstrom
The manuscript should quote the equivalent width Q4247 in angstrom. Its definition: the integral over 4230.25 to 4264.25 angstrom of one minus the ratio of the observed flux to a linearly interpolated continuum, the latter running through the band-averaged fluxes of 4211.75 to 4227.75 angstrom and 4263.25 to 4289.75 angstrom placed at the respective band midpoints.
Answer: -2.5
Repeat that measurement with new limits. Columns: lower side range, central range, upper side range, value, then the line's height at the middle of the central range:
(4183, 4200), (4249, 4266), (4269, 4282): -1.58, 12.2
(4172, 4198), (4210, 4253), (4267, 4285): -1.00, 13.2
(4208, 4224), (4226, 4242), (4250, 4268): 1.78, 14.3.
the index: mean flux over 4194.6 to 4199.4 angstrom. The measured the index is 12.5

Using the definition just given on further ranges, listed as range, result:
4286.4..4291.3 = 11.7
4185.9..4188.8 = 11.3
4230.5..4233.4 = 14.7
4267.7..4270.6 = 13.8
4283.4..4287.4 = 13.6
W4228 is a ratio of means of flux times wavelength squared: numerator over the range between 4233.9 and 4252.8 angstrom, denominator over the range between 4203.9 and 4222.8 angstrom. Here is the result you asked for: 0.9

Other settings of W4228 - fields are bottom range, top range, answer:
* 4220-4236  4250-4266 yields 1.14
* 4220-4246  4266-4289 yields 0.99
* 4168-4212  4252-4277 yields 0.95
